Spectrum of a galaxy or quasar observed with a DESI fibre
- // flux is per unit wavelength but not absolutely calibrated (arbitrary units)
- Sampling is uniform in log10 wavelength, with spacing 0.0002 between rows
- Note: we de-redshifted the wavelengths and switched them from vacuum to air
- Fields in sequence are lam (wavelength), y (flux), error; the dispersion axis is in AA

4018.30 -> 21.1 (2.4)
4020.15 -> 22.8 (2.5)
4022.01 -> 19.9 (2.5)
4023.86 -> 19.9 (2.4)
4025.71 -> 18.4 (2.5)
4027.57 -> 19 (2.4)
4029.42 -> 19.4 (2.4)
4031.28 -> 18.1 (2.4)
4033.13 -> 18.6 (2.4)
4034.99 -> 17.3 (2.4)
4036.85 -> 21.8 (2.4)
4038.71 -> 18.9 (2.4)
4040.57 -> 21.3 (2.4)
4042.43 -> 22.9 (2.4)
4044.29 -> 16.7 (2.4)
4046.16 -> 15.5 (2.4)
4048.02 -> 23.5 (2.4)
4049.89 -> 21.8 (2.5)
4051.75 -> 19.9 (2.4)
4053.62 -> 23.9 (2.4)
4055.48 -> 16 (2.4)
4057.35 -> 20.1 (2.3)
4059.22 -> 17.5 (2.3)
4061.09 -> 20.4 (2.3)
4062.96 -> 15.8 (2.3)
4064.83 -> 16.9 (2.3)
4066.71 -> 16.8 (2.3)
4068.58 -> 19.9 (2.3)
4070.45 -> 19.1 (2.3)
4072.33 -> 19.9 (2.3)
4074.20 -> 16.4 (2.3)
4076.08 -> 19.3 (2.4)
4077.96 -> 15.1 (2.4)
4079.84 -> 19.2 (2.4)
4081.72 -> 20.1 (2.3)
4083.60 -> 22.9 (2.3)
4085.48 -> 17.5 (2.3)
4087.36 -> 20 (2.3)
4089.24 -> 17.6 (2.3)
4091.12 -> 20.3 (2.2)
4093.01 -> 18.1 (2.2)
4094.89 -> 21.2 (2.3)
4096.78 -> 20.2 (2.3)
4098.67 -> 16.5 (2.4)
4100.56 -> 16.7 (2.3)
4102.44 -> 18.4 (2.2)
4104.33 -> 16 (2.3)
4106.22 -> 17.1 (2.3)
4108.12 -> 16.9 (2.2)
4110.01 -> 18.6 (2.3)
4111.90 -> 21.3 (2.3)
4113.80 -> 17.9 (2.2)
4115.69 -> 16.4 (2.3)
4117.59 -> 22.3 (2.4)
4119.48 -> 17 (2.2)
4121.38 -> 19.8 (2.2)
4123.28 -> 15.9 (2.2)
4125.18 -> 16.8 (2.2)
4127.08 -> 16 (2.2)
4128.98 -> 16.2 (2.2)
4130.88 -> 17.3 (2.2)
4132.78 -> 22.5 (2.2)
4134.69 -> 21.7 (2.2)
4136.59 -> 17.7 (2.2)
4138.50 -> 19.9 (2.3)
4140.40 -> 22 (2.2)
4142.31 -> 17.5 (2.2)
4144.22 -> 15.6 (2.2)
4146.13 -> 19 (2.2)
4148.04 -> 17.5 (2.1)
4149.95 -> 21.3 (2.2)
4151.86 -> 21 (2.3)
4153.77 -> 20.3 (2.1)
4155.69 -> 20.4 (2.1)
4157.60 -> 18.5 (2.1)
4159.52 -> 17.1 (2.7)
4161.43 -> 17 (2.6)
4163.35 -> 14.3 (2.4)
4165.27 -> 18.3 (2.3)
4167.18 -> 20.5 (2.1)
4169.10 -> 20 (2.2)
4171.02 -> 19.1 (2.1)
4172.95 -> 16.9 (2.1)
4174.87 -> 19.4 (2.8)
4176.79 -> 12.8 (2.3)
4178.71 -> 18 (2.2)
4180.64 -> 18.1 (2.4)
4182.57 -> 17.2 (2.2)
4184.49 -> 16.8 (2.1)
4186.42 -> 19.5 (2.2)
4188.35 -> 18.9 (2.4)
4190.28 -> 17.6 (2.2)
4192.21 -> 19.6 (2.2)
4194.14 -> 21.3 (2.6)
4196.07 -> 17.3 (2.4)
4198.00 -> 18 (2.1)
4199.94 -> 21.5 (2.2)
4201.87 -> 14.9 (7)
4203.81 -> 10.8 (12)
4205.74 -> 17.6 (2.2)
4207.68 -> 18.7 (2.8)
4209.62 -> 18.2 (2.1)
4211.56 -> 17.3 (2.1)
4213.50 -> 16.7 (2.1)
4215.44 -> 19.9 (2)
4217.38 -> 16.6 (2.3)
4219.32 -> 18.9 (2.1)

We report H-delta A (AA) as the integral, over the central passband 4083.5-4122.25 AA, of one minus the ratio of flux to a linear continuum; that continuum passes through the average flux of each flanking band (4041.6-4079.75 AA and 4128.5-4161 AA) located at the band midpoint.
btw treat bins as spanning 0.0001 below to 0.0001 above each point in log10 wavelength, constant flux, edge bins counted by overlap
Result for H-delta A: 0.8 AA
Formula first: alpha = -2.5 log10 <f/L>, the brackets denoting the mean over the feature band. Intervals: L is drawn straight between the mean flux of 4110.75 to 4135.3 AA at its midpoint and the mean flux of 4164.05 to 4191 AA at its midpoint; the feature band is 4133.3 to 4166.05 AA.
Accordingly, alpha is -0.03 mag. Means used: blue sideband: 18.5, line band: 18.8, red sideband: 18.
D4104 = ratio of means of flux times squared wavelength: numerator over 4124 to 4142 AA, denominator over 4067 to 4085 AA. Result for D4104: 1.02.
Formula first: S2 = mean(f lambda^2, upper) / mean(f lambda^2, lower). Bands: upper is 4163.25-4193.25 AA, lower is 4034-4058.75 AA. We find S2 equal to 0.97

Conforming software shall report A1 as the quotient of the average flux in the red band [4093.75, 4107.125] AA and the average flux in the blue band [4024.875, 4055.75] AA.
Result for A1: 0.9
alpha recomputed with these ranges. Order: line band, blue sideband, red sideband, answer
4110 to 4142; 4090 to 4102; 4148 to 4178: -0.01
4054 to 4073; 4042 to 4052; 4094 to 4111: 0.05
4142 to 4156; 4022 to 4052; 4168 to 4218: -0.05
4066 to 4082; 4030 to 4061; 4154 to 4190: 0.05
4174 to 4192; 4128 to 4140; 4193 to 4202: 0.08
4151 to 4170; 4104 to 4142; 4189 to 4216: -0.03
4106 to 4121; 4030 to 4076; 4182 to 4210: 0.00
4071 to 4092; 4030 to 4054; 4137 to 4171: 0.03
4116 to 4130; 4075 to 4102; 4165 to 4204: 0.06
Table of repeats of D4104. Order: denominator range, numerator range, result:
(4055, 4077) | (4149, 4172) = 1.09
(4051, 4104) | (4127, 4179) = 1.03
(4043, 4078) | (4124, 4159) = 1.05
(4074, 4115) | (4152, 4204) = 1.02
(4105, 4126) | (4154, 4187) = 1.01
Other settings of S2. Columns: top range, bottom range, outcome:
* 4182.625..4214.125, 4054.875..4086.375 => 1.03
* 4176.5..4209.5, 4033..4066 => 0.98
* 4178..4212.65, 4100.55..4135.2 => 1.02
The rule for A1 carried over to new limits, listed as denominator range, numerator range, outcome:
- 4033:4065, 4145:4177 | 0.95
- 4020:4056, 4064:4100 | 0.95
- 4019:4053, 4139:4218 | 0.92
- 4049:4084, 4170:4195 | 0.95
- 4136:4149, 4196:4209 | 0.92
